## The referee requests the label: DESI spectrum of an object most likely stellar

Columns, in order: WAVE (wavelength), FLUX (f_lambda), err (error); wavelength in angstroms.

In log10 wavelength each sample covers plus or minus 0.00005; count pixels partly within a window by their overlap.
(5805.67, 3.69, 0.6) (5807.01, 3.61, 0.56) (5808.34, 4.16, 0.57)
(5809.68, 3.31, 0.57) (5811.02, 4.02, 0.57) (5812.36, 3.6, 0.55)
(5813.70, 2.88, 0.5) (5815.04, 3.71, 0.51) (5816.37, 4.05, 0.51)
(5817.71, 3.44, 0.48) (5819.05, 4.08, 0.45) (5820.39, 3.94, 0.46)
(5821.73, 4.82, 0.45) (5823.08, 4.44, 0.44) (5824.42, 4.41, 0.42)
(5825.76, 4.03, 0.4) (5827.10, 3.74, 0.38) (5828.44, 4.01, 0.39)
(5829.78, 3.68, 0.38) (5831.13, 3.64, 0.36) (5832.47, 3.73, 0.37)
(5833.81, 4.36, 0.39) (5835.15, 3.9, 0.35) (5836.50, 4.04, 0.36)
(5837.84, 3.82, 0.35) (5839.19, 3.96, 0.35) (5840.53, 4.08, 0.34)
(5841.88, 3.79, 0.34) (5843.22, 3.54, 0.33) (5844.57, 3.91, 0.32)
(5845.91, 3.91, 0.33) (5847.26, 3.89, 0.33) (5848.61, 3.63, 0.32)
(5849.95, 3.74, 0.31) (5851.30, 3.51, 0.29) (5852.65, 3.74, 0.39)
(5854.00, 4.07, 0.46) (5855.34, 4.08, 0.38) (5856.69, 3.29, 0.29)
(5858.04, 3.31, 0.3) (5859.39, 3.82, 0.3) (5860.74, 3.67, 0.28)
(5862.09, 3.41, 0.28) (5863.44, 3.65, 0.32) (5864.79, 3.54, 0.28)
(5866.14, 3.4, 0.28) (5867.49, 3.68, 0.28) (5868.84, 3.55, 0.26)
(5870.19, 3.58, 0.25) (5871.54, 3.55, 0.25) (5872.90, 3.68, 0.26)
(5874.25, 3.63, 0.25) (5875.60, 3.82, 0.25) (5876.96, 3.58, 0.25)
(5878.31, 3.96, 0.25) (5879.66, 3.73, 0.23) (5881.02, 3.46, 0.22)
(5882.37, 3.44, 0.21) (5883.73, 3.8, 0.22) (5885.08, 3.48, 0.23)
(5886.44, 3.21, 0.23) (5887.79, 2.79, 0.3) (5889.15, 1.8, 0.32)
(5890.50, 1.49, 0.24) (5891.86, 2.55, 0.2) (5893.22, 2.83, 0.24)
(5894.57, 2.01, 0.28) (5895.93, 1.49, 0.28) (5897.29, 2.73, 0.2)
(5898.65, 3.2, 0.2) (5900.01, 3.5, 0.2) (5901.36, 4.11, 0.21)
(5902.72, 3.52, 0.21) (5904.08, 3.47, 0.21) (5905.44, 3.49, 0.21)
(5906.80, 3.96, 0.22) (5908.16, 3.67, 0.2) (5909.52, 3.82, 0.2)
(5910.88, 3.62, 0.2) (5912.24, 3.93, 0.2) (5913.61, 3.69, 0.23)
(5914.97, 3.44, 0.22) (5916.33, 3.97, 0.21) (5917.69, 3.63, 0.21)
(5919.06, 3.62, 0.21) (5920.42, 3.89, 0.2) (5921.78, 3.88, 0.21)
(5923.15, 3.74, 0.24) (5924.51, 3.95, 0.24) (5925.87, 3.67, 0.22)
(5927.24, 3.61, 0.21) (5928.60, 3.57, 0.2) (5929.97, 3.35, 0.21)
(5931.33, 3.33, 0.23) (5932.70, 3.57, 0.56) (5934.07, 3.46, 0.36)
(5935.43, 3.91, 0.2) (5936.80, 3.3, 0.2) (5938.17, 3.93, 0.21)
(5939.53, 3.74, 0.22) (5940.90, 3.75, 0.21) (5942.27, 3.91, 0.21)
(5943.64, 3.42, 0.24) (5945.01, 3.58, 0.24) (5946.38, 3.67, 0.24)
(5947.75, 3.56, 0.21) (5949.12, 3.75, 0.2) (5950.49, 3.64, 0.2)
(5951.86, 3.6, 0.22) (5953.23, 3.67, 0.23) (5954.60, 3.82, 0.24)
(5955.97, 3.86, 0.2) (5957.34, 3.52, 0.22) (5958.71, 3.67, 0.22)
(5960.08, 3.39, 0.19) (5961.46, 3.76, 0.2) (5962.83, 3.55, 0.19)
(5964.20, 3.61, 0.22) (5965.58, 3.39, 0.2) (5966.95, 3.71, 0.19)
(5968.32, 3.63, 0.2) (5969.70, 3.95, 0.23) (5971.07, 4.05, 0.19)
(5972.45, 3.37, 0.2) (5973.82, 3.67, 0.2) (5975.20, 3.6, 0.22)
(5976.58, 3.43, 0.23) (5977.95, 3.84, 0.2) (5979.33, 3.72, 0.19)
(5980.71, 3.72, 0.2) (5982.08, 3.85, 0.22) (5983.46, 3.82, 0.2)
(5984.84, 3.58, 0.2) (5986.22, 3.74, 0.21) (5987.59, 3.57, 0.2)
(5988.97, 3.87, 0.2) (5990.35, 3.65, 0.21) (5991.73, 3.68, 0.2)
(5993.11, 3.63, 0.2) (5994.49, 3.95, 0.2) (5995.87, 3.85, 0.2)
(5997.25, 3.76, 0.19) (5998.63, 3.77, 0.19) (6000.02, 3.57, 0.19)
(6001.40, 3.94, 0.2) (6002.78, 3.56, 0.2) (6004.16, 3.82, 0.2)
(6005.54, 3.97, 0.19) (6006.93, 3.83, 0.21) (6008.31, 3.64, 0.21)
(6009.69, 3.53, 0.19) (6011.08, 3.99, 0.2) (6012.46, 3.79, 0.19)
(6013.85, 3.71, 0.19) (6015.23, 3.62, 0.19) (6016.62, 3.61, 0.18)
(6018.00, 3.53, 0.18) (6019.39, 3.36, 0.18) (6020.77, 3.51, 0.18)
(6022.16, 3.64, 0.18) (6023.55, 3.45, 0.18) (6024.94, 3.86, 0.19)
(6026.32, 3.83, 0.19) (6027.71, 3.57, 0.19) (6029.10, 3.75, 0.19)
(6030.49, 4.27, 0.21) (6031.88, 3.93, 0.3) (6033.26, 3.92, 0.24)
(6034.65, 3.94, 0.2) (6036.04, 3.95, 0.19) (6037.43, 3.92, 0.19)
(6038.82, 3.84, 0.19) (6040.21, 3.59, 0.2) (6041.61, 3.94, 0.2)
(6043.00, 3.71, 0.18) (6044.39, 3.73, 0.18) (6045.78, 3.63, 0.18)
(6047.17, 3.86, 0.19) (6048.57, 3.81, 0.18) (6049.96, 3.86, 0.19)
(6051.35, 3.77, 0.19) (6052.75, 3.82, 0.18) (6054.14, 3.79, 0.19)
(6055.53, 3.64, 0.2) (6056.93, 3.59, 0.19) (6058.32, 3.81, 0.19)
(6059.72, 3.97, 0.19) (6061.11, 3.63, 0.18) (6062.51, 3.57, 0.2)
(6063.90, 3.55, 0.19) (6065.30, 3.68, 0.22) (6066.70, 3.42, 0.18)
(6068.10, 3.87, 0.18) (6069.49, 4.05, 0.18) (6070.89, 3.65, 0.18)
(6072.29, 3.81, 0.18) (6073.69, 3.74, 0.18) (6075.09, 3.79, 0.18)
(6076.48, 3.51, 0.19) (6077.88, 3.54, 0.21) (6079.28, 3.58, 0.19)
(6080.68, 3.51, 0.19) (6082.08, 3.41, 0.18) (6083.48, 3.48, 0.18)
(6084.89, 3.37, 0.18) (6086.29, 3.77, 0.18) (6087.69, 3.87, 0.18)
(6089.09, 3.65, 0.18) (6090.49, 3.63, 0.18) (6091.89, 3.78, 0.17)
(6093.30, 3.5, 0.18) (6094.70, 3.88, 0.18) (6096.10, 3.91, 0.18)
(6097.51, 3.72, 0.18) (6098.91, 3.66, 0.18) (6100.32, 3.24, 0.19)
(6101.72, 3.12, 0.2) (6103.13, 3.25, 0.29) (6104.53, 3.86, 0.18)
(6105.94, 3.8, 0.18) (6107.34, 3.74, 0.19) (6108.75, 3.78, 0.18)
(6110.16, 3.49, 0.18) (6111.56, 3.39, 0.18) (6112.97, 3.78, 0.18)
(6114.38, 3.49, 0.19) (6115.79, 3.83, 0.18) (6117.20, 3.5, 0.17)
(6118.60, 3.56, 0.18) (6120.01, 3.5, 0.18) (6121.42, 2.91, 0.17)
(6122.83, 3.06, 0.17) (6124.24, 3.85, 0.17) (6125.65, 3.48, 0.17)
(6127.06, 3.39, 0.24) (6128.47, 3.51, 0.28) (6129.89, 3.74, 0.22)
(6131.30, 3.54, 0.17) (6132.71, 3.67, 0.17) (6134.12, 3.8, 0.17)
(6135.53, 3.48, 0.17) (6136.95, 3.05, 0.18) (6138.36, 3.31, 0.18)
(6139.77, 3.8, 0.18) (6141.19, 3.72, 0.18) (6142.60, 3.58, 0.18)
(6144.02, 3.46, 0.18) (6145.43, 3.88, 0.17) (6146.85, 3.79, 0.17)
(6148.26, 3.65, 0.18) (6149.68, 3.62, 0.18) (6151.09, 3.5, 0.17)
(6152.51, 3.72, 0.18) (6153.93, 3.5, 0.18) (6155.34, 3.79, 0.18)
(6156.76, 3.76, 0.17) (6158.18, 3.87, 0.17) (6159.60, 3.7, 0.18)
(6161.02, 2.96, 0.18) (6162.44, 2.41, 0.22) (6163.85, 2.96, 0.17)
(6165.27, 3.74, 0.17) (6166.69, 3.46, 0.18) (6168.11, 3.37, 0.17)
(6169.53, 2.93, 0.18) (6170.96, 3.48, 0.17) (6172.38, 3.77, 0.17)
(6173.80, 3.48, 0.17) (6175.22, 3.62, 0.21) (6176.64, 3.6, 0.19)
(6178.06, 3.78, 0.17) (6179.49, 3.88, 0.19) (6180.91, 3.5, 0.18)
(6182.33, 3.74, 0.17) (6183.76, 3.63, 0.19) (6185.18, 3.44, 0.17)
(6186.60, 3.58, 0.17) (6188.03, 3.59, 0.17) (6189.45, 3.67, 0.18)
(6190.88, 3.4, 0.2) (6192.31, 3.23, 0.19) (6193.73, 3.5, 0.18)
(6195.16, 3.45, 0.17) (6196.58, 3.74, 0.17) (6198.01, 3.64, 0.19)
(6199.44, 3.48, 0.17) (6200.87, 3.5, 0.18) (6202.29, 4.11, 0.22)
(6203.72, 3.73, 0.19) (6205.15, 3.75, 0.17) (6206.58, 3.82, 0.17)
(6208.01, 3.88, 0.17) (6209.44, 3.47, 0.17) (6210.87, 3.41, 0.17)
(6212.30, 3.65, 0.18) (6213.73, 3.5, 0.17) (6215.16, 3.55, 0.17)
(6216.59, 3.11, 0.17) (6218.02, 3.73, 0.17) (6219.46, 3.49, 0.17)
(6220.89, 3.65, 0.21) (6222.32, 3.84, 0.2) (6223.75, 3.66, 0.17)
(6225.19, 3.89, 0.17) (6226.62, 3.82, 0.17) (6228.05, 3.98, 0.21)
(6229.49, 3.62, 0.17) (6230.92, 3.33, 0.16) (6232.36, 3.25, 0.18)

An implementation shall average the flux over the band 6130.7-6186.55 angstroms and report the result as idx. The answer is 3.54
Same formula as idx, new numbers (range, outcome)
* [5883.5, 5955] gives 3.43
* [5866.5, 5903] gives 3.19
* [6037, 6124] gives 3.65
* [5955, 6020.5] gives 3.69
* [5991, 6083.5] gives 3.73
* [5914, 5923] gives 3.74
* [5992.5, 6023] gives 3.71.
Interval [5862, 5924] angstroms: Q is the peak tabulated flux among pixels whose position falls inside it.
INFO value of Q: 4.11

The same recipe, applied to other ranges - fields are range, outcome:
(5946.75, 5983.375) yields 4.05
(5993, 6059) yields 4.27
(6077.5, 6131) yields 3.91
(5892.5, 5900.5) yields 3.5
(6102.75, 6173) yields 3.88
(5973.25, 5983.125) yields 3.85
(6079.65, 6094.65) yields 3.87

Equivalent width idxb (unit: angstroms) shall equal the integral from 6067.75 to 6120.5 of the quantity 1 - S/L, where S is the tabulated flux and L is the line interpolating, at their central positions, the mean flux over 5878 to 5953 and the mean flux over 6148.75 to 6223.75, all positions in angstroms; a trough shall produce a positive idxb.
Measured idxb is -1.7 angstroms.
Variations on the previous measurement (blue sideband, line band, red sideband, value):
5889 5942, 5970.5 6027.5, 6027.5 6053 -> -0.12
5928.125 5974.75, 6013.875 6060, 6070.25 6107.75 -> -1.64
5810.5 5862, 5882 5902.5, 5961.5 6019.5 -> 5.18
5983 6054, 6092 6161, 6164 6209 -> 1.23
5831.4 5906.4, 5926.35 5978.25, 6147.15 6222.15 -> -2.08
